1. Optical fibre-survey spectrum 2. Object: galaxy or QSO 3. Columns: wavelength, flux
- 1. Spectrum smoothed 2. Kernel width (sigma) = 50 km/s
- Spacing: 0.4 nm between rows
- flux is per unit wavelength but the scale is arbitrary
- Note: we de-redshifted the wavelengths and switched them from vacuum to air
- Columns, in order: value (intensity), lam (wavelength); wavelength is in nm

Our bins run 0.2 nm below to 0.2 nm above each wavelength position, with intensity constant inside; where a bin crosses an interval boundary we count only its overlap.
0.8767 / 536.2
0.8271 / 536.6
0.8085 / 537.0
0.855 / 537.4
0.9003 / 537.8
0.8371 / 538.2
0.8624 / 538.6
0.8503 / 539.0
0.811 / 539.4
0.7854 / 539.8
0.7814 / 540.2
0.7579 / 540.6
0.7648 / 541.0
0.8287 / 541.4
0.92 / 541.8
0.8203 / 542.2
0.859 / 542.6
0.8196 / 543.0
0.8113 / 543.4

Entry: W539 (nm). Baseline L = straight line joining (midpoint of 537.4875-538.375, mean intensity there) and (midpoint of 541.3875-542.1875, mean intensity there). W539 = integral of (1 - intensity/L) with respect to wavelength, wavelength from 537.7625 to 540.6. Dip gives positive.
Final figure 0.15 nm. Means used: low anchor 0.868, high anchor 0.872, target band 0.823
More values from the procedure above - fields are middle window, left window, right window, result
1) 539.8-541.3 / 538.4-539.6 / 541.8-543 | 0.13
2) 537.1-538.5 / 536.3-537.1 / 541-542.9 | -0.05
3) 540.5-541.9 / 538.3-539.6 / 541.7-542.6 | 0.07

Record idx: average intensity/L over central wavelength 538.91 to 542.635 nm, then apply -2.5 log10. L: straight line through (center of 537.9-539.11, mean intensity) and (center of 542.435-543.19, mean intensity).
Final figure 0.04 mag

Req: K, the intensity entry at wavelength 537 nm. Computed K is 0.8085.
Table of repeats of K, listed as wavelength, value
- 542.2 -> 0.8203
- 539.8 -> 0.7854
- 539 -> 0.8503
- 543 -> 0.8196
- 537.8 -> 0.9003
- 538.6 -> 0.8624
